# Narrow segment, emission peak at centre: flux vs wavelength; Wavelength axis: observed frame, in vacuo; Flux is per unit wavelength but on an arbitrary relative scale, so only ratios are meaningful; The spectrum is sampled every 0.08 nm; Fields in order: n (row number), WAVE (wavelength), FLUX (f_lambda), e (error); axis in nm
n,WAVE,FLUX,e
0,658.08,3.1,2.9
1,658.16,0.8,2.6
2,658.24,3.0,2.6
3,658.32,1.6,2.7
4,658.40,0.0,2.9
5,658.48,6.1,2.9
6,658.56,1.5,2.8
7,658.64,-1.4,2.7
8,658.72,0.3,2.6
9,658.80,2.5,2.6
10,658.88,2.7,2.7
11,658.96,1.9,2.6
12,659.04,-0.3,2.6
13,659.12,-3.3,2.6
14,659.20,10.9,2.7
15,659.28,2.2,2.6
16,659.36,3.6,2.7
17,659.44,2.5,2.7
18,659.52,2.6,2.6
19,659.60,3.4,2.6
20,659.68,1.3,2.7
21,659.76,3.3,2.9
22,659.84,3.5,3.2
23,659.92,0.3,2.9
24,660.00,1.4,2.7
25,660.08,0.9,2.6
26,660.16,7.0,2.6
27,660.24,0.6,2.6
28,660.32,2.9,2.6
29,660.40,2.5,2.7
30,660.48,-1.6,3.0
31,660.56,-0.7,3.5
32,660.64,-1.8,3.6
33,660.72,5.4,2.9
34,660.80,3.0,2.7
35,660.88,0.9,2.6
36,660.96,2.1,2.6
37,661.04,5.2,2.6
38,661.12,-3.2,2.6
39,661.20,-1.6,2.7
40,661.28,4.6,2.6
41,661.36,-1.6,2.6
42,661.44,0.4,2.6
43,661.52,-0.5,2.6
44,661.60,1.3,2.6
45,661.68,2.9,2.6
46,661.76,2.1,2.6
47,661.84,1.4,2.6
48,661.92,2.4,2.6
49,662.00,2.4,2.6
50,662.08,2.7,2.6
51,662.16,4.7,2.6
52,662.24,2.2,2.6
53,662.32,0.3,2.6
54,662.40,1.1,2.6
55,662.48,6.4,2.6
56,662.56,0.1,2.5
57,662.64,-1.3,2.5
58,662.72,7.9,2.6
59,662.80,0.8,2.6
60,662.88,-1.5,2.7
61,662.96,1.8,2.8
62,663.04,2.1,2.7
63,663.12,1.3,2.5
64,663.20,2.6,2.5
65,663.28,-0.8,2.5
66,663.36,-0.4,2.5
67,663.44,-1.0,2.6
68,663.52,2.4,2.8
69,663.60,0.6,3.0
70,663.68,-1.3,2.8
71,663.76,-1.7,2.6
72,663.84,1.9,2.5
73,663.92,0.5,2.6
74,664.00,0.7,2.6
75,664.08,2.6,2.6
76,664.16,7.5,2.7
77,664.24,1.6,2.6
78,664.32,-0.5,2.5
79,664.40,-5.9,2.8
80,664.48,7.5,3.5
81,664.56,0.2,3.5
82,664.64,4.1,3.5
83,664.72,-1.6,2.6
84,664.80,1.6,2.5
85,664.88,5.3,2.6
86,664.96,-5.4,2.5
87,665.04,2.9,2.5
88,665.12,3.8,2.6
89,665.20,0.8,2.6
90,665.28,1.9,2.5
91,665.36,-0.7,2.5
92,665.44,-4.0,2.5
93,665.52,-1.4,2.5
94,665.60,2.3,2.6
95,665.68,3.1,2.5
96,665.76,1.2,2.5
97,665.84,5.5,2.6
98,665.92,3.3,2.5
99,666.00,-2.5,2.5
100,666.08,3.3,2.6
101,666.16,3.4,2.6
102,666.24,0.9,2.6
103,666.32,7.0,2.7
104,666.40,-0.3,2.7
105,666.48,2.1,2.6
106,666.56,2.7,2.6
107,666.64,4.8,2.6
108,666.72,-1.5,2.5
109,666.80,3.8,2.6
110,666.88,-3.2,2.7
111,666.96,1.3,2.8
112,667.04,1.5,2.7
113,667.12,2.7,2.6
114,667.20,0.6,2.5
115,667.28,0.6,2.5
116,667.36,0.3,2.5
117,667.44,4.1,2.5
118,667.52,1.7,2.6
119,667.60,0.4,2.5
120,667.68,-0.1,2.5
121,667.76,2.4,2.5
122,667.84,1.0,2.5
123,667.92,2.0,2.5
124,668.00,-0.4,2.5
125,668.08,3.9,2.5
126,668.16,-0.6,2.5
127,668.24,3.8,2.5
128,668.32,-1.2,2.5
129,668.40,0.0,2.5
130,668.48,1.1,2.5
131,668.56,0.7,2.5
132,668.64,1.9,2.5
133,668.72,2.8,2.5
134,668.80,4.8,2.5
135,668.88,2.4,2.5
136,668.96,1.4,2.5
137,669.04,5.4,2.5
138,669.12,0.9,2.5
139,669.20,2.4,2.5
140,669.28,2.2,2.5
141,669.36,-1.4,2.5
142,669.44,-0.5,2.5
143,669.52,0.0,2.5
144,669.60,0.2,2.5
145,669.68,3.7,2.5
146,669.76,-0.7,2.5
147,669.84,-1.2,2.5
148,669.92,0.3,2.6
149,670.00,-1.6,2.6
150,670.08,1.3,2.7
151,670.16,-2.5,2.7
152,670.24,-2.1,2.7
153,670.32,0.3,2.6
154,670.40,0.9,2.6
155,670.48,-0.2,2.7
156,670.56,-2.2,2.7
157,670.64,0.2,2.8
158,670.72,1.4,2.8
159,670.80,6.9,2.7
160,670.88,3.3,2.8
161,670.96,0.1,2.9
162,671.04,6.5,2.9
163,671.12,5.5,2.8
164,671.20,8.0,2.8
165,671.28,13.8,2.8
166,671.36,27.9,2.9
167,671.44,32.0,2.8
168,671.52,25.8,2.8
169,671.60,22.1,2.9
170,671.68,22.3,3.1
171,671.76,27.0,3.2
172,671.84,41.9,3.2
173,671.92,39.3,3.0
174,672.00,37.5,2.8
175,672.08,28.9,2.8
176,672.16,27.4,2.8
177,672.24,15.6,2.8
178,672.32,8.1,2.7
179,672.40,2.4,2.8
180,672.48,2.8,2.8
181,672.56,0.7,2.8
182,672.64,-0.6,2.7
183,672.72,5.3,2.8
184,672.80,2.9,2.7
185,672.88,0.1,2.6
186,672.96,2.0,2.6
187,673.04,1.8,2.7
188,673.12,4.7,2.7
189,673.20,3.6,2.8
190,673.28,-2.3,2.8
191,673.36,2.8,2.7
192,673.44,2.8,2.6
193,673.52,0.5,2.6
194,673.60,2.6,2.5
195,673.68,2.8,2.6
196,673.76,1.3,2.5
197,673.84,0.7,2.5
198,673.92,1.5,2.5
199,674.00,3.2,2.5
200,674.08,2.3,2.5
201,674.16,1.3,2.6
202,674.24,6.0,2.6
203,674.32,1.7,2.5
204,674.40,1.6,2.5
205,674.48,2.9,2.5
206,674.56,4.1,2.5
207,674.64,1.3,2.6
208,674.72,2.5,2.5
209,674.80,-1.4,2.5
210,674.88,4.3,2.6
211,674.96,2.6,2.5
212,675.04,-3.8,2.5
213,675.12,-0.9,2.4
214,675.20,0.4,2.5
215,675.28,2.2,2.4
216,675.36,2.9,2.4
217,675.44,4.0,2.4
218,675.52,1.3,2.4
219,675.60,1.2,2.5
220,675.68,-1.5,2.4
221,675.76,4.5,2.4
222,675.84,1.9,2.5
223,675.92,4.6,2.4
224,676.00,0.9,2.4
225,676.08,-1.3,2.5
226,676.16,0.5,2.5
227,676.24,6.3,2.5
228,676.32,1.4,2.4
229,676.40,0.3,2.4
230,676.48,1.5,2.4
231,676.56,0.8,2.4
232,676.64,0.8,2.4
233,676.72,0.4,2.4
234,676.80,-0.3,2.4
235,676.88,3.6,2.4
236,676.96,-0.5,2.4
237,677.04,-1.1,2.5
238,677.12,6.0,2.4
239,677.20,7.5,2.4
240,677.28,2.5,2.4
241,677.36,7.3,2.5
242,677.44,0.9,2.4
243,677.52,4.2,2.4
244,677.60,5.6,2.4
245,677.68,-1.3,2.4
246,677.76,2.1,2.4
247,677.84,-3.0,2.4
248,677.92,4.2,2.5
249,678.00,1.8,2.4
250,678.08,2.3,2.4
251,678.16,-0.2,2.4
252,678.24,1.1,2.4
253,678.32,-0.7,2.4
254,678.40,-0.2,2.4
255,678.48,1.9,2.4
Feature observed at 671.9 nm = [O II] 3727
